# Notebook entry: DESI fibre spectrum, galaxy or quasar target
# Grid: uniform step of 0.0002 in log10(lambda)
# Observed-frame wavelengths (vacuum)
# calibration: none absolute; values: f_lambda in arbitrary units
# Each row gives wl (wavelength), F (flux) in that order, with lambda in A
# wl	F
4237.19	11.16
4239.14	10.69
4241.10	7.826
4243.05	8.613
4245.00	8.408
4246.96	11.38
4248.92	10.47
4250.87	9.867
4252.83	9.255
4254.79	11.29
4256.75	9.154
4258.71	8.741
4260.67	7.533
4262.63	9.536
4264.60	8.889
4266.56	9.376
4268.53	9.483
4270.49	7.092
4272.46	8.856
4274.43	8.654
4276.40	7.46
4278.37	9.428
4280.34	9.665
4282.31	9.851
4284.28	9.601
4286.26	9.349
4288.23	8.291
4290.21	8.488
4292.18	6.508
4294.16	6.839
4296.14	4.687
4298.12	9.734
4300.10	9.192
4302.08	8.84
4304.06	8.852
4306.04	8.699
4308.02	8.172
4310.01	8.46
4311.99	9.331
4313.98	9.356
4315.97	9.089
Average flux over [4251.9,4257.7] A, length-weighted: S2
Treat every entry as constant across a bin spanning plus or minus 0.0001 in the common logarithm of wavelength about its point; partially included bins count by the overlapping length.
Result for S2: 9.91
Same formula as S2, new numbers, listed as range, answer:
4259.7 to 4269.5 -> 8.96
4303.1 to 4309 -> 8.58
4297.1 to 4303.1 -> 9.23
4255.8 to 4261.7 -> 8.49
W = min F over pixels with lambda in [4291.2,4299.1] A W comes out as 4.687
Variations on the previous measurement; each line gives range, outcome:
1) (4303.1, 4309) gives 8.172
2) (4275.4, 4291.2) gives 7.46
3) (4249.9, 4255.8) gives 9.255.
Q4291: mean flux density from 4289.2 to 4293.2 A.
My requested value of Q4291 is 7.49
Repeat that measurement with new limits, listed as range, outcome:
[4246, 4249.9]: 10.9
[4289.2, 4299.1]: 7.25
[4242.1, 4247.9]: 9.46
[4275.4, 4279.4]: 8.46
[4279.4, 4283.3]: 9.77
